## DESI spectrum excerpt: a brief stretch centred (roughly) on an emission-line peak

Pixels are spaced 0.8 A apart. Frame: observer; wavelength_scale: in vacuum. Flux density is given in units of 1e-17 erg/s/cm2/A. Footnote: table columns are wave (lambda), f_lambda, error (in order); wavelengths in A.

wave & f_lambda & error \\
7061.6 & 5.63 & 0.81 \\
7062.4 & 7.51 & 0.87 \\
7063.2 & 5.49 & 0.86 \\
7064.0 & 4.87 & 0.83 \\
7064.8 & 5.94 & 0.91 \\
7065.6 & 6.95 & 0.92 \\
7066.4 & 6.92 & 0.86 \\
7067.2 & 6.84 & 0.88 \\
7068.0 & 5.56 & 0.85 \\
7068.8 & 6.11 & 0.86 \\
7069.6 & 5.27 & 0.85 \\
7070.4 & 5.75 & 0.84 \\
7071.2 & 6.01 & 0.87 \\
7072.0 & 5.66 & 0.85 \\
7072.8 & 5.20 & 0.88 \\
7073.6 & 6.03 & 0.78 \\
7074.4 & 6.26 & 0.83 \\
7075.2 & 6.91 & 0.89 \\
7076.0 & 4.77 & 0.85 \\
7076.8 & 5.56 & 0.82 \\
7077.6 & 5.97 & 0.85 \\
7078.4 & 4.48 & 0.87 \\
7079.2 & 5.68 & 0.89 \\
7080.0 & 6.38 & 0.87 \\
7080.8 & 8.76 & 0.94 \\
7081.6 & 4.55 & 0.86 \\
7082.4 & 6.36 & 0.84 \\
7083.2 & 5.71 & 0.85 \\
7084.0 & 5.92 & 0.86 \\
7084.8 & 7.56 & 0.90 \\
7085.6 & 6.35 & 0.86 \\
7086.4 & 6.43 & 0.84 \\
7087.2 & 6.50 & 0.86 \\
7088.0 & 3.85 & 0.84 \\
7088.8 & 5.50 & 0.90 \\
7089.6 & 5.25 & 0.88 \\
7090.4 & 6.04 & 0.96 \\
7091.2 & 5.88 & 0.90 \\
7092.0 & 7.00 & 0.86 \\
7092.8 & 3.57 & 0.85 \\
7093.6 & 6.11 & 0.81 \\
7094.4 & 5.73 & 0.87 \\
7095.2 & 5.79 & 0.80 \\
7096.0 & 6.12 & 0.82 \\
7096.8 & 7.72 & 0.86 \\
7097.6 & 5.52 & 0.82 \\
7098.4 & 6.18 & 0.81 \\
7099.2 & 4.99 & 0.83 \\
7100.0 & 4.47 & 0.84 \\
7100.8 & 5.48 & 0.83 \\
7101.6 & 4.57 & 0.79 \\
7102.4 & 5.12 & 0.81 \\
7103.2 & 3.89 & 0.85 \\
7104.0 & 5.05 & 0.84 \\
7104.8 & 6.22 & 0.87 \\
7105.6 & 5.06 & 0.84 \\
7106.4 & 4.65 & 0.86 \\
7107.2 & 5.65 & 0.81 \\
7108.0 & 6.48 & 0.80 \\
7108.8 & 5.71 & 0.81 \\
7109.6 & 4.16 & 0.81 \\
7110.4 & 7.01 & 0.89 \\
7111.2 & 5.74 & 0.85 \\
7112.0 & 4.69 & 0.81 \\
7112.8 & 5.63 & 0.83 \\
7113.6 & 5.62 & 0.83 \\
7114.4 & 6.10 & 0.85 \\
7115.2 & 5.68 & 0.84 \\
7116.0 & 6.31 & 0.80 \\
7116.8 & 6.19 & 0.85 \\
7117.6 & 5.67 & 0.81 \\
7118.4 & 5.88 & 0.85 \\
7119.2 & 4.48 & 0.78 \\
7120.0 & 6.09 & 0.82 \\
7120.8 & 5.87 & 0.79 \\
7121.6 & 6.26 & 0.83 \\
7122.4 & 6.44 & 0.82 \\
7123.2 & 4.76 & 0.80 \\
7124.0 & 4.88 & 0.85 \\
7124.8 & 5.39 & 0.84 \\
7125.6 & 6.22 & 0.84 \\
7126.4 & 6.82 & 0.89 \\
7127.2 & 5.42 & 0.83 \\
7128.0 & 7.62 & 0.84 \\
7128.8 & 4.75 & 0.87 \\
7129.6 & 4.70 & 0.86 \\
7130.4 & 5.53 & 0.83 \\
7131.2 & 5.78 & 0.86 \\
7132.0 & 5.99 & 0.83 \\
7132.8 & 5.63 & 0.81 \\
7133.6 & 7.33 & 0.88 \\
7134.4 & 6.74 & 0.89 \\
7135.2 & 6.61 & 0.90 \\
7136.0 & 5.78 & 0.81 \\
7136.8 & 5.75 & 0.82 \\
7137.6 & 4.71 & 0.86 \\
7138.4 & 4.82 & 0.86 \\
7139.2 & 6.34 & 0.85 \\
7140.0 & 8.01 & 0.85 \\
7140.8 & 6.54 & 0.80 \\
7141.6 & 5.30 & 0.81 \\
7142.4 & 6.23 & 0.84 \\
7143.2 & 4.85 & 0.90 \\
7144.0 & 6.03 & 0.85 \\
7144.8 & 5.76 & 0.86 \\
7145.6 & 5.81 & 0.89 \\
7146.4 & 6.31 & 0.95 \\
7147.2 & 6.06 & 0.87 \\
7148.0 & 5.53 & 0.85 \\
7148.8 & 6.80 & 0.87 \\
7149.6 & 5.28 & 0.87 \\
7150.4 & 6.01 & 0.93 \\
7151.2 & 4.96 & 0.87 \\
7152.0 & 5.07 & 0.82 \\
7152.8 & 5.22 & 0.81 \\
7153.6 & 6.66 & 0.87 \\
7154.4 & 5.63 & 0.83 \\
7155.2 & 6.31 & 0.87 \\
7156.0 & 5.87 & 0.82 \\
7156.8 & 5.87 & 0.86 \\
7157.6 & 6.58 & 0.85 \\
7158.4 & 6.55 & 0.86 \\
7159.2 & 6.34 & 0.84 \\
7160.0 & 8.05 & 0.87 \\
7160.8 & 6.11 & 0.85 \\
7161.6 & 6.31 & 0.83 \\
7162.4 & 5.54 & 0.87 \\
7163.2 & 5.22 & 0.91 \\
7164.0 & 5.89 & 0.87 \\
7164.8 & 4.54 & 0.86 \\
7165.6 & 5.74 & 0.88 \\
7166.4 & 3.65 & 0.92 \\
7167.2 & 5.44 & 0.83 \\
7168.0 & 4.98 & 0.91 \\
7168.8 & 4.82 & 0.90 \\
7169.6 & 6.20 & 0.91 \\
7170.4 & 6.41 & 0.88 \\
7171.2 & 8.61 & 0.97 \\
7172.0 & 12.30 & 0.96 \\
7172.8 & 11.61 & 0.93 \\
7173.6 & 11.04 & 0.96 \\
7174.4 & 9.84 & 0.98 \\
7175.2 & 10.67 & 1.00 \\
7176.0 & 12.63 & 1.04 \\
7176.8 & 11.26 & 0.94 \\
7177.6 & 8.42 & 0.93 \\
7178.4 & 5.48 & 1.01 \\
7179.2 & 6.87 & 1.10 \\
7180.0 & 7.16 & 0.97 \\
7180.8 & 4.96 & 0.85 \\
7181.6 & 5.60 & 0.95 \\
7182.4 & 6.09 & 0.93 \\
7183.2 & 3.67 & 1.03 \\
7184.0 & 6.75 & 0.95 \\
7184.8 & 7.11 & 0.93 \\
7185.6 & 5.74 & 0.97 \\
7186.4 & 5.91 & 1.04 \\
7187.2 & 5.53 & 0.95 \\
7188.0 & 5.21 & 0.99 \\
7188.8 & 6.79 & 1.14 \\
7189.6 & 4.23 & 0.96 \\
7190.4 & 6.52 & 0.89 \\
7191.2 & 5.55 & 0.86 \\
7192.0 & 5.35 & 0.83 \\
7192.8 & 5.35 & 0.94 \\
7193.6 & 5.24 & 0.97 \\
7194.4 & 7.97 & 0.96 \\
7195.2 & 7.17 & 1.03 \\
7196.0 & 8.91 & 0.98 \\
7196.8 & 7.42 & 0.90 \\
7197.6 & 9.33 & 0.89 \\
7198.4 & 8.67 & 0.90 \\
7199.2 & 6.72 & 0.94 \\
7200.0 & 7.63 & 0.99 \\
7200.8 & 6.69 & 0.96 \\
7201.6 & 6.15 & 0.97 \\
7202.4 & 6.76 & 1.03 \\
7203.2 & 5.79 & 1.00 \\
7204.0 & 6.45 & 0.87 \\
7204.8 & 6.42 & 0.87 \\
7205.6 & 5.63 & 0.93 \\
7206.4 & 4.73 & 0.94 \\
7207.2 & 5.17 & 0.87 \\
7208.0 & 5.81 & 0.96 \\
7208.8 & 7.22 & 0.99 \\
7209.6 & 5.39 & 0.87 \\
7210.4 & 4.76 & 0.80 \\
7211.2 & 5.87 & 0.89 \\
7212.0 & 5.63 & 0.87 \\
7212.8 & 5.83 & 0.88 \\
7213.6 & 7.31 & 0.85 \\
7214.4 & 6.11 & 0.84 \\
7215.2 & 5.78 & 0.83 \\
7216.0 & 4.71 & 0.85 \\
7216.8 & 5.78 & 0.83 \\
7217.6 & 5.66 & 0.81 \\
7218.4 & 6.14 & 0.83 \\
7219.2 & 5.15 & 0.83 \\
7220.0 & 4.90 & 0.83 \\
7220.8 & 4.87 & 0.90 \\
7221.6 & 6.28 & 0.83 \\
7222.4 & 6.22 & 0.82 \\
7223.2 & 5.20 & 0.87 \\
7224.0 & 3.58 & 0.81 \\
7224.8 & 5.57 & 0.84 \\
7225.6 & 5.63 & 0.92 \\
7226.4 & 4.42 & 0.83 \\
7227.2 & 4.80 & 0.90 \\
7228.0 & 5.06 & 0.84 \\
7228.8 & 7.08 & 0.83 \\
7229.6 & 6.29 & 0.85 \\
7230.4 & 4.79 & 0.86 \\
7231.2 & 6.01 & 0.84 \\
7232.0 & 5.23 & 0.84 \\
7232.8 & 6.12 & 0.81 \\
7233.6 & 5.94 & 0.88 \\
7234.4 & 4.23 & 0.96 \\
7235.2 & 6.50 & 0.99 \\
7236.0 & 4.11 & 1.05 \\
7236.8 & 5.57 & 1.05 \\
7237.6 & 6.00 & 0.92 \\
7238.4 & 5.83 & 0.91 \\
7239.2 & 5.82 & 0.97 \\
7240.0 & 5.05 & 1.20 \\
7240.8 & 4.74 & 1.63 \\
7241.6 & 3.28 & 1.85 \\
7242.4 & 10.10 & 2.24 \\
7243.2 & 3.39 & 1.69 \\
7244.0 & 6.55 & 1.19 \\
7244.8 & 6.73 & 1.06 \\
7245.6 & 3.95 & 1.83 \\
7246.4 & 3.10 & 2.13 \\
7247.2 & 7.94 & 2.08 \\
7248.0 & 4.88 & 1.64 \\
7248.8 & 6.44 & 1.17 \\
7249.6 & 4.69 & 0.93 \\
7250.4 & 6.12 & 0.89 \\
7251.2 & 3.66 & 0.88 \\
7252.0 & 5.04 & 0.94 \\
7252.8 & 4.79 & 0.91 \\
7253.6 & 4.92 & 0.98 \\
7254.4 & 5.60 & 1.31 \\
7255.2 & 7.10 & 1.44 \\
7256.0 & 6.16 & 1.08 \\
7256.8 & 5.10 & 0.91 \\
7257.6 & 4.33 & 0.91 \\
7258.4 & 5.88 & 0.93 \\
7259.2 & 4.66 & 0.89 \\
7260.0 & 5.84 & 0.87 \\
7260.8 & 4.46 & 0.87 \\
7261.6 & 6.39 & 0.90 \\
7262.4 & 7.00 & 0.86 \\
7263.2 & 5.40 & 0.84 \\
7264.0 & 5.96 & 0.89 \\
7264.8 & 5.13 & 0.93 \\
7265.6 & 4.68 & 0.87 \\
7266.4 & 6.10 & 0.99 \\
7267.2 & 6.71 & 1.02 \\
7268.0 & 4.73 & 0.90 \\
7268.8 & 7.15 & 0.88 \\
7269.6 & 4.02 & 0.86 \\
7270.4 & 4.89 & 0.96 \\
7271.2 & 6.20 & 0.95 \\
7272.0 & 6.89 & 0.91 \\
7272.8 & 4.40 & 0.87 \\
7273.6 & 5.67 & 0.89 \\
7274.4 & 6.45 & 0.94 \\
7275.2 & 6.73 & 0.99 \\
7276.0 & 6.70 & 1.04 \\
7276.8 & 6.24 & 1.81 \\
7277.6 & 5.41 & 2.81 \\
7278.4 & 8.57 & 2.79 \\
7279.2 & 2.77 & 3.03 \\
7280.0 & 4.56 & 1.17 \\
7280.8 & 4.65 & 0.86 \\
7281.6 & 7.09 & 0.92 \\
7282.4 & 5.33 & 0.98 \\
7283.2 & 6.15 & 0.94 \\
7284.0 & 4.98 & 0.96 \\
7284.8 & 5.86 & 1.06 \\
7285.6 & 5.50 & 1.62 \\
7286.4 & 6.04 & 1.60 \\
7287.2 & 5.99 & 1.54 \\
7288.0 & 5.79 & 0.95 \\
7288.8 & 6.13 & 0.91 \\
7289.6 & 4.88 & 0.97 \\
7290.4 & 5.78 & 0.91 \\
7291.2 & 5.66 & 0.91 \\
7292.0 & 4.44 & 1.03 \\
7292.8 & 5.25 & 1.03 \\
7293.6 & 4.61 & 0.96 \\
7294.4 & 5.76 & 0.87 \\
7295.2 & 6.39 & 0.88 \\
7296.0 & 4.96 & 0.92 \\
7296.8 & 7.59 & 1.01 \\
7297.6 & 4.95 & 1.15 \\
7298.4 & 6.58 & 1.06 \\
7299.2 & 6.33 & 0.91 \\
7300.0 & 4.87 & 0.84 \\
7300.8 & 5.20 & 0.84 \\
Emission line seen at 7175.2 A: Halpha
